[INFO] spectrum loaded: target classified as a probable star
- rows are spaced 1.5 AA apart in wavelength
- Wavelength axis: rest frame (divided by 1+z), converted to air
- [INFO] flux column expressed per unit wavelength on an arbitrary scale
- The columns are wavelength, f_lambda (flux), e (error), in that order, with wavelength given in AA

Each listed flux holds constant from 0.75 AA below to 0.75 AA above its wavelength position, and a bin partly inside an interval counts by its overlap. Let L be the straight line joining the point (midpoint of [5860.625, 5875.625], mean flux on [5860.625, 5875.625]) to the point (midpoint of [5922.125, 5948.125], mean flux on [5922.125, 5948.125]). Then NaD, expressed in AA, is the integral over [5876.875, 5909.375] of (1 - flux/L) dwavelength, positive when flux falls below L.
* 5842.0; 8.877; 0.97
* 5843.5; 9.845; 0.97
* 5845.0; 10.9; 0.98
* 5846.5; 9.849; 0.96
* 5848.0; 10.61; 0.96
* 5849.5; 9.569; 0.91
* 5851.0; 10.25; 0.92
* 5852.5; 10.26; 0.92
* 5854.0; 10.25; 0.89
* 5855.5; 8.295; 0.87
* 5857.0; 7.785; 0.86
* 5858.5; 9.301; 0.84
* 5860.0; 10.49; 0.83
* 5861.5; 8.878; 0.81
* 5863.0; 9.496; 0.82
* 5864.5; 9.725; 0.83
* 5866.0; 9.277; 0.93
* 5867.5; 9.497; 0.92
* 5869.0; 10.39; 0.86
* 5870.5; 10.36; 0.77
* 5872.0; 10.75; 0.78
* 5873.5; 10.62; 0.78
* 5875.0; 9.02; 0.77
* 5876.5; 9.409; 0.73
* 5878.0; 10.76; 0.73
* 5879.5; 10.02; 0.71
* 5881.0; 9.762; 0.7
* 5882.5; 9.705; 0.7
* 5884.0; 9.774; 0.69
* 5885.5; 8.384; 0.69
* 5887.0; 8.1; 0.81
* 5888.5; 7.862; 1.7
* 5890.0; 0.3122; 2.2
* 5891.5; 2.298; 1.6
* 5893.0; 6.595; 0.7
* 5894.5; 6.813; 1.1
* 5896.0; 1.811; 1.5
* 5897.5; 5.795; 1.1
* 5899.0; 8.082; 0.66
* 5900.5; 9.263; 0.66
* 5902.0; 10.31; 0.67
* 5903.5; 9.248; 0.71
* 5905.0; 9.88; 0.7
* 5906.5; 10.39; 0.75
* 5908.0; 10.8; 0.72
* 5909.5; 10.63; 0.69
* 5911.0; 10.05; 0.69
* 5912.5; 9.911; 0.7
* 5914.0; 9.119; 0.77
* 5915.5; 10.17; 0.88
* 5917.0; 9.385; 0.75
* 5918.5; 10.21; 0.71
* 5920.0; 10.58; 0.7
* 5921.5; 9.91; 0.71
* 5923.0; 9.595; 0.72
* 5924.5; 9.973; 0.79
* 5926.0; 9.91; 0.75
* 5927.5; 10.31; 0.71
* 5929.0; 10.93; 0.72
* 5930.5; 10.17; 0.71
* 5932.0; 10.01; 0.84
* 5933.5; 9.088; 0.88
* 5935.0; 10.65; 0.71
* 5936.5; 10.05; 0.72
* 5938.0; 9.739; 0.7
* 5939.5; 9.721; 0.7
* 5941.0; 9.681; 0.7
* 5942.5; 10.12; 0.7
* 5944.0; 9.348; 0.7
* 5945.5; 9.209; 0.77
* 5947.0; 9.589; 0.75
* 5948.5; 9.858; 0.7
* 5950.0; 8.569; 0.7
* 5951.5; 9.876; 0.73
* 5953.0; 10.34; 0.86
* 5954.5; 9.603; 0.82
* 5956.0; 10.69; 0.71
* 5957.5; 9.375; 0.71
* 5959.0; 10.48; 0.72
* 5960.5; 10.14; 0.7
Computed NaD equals 6.17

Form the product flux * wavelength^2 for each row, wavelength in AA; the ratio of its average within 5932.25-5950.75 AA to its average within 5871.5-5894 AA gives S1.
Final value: 1.2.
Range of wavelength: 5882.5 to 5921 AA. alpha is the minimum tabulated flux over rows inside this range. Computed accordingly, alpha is 0.3122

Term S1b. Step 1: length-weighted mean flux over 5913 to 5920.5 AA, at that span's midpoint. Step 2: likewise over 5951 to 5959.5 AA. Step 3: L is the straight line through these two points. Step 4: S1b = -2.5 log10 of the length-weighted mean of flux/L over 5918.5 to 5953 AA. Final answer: 0.01 mag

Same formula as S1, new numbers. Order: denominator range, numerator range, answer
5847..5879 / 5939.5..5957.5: 1.02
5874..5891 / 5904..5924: 1.21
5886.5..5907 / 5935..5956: 1.44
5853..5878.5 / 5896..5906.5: 0.88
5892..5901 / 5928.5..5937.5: 1.65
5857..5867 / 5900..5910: 1.09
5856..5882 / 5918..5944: 1.05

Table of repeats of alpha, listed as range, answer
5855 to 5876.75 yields 7.785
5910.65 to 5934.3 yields 9.088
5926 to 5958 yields 8.569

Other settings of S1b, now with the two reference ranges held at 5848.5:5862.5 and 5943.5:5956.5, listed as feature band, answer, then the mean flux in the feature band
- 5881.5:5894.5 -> 0.383 mag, 6.7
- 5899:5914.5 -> -0.034 mag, 9.88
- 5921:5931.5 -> -0.055 mag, 10.1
